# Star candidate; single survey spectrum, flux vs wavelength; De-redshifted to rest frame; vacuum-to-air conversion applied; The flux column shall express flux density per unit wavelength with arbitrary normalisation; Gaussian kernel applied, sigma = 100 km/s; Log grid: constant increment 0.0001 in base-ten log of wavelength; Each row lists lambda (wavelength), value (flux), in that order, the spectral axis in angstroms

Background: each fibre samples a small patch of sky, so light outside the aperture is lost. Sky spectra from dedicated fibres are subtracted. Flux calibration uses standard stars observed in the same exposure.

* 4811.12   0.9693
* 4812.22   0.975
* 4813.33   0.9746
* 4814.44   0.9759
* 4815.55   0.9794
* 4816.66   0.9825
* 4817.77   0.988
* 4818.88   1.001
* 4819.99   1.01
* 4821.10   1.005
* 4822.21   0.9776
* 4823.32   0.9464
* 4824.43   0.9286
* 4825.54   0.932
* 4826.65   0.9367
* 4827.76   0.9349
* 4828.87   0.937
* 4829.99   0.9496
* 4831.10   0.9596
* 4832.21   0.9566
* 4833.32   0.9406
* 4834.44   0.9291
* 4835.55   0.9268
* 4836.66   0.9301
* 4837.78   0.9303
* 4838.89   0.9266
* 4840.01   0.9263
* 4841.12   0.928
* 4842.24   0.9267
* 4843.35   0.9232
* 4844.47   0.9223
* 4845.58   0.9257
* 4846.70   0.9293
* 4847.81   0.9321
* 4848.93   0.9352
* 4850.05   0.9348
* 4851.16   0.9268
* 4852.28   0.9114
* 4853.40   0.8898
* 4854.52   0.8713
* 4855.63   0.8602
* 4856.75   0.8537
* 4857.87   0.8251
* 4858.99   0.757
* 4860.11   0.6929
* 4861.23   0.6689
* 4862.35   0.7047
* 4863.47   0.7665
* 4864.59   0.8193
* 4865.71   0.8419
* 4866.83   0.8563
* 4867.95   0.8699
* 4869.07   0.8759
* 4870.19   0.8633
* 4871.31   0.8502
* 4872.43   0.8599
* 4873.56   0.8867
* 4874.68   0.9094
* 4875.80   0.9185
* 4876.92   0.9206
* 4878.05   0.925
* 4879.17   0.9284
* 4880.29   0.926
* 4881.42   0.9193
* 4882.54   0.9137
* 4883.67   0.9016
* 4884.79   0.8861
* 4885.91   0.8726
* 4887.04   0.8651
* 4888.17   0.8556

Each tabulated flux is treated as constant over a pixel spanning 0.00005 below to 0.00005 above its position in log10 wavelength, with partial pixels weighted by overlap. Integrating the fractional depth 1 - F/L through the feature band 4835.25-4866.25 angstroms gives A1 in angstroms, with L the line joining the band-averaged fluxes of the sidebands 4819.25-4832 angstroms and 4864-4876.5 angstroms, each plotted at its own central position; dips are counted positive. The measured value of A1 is 1.3 angstroms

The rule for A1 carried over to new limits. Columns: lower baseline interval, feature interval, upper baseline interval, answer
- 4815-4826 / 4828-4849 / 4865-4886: 0.3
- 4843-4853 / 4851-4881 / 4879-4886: 2.2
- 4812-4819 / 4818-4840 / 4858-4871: -0.5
